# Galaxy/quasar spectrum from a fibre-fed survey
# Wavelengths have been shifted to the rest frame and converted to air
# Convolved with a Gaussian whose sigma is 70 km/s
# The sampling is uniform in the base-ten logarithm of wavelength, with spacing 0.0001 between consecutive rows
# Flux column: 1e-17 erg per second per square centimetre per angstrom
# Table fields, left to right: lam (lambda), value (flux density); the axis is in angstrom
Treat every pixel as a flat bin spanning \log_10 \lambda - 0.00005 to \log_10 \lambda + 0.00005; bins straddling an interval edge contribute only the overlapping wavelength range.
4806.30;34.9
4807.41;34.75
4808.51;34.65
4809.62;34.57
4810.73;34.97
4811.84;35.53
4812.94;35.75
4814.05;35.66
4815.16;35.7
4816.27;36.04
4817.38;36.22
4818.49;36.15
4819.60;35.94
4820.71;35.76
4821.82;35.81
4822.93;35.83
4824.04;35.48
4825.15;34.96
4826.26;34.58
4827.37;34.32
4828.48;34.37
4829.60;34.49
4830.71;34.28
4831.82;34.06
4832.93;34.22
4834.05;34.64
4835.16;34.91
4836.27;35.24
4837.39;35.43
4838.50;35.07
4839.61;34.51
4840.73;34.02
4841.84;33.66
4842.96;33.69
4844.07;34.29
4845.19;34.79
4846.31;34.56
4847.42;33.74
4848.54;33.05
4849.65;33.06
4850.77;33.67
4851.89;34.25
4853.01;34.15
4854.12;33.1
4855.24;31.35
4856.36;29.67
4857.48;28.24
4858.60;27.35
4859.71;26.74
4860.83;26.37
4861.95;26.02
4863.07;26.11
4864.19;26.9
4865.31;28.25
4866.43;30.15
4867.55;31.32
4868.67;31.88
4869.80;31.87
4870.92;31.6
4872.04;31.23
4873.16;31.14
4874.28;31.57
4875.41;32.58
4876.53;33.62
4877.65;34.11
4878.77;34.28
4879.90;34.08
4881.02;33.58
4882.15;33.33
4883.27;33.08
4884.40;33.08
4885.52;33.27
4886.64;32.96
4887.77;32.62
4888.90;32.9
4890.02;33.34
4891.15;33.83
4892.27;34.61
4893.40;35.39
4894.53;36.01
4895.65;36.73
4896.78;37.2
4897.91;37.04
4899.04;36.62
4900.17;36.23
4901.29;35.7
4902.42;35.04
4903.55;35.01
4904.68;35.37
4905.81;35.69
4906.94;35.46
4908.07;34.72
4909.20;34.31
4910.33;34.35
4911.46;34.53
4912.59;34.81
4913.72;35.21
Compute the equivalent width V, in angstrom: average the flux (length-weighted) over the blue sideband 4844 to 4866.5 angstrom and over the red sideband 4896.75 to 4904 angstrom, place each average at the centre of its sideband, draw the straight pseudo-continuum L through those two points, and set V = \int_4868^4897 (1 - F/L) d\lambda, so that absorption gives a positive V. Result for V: 0.45 angstrom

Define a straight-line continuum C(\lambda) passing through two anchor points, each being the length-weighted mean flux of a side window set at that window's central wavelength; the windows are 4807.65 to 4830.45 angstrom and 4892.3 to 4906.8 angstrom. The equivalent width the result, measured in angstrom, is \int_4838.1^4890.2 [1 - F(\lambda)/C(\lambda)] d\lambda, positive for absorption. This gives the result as 5.4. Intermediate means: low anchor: 35.3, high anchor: 35.9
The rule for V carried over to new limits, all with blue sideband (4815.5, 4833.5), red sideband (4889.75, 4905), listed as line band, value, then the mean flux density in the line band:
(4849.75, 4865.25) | 2.5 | 29.6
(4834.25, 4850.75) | 0.5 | 34.3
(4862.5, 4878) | 2.0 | 30.8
